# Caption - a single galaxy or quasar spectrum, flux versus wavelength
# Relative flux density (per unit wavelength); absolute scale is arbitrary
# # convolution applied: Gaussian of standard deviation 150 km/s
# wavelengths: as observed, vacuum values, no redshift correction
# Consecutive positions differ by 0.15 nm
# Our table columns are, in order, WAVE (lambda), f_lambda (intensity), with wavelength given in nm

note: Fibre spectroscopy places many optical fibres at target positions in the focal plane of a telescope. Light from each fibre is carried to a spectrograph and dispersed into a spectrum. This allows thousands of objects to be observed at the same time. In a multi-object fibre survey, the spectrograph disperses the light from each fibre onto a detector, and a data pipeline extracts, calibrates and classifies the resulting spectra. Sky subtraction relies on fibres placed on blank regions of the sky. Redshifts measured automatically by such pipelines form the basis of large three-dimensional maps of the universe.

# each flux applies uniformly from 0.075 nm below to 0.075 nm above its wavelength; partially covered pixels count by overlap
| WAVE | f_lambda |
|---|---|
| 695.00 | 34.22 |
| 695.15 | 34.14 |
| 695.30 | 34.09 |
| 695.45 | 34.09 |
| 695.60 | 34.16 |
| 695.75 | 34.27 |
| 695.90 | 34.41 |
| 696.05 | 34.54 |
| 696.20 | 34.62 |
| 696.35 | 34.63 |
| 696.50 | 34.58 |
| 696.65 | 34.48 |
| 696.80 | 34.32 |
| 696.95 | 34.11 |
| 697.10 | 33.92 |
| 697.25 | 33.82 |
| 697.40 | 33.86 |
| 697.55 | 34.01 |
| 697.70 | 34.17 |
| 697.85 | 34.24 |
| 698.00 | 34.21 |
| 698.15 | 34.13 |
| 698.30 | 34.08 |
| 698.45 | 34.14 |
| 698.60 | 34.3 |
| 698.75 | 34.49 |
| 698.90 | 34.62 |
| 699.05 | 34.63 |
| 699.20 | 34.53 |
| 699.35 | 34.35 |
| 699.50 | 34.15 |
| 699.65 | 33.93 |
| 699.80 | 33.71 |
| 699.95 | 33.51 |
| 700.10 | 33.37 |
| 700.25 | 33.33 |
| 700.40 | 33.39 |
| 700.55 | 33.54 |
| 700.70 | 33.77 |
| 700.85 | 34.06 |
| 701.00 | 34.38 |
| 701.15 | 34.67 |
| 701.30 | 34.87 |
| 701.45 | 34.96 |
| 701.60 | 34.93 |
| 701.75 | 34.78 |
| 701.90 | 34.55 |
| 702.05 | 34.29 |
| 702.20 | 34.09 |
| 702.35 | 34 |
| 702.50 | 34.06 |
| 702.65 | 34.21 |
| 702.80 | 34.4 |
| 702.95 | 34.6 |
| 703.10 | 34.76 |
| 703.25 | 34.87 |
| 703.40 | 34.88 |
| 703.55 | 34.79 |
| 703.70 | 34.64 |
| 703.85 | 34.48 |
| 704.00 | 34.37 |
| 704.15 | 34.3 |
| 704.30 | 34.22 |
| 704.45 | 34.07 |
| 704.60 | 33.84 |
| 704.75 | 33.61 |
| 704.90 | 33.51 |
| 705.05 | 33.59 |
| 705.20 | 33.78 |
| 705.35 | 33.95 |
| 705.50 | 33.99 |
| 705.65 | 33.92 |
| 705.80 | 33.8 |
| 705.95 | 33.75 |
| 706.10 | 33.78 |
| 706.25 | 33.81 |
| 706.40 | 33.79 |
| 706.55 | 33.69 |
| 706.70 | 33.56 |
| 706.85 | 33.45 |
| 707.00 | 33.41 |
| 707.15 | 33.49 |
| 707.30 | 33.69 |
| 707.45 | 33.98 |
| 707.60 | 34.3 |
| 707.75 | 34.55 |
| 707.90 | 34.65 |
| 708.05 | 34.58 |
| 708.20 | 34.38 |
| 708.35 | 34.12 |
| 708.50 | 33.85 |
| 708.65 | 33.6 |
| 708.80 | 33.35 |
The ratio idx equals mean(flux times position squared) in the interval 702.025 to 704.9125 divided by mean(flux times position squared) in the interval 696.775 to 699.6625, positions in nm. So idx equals 1.02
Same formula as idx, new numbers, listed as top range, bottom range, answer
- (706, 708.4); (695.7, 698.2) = 1.02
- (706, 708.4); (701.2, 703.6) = 1.00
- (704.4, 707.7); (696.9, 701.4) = 1.01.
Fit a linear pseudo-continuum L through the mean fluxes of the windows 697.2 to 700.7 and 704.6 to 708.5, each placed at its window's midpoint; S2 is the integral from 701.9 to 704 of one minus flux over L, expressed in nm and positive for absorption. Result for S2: -0.03 nm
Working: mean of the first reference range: 34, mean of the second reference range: 33.9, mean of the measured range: 34.5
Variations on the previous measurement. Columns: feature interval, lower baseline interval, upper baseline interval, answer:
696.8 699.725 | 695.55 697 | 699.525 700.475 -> -0.02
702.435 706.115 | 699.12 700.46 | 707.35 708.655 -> -0.01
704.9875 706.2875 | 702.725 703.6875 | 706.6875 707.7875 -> 0.01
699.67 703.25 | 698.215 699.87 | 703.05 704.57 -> 0.02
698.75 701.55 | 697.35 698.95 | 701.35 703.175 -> 0.02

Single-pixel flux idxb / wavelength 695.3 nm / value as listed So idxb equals 34.09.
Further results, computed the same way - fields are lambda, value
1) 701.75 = 34.78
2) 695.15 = 34.14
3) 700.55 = 33.54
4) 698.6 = 34.3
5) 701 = 34.38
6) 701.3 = 34.87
